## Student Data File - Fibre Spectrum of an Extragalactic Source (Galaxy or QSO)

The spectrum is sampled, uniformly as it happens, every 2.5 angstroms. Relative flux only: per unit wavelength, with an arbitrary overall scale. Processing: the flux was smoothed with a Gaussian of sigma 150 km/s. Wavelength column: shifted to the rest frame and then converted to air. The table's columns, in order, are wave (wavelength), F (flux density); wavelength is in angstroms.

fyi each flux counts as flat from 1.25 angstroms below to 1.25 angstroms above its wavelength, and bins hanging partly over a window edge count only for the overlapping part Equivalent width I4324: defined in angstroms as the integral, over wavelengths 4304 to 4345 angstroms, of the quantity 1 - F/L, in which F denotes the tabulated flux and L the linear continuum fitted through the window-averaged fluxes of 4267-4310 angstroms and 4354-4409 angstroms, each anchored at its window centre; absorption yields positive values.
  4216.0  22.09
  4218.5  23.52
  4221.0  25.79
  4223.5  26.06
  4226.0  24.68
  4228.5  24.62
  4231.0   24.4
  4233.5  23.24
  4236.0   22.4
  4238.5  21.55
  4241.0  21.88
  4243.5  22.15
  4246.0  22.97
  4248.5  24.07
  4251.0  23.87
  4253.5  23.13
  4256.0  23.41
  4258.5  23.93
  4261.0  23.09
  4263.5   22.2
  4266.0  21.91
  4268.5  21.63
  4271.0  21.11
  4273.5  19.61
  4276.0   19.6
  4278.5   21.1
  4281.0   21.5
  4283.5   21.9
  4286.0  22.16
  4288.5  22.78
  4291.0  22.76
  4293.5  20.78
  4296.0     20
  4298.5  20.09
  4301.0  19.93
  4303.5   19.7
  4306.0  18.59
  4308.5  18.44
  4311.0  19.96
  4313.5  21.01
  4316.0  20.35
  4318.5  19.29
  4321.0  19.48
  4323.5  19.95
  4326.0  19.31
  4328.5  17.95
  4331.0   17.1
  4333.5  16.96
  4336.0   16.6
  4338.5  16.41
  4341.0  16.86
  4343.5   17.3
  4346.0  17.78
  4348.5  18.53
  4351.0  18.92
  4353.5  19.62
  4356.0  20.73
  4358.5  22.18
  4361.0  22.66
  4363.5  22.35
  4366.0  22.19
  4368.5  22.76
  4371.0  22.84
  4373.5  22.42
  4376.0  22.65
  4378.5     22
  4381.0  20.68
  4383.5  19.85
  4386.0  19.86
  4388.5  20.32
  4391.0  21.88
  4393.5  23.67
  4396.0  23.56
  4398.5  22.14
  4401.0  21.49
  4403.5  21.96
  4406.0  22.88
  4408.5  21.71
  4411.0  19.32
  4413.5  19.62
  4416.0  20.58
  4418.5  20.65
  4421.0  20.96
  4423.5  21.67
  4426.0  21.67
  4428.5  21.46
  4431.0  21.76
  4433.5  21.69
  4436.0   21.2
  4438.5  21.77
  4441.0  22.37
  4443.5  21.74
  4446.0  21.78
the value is 5.2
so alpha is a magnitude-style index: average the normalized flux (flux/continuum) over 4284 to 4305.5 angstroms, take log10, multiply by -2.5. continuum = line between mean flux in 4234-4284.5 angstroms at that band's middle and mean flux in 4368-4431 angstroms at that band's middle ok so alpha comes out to 0.05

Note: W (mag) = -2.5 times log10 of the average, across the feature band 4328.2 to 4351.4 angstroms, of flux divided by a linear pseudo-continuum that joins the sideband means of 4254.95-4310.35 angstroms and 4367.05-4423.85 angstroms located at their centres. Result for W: 0.22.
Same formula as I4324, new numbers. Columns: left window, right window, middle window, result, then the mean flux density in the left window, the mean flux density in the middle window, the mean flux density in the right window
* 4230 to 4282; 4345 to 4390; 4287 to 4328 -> 3.03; 22.3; 20.1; 21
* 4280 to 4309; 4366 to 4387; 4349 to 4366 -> 0.34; 20.8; 21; 21.7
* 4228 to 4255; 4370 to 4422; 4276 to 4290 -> 0.58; 23.1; 21.7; 21.5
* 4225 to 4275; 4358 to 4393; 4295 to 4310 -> 1.95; 22.8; 19.5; 21.8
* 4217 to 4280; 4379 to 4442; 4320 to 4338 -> 3.28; 22.9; 18.1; 21.4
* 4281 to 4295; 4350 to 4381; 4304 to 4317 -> 1.34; 22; 19.7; 21.8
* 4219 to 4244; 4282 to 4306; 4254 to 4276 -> 0.26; 23.7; 22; 21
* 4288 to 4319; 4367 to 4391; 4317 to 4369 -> 4.19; 20.2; 19.2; 21.5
